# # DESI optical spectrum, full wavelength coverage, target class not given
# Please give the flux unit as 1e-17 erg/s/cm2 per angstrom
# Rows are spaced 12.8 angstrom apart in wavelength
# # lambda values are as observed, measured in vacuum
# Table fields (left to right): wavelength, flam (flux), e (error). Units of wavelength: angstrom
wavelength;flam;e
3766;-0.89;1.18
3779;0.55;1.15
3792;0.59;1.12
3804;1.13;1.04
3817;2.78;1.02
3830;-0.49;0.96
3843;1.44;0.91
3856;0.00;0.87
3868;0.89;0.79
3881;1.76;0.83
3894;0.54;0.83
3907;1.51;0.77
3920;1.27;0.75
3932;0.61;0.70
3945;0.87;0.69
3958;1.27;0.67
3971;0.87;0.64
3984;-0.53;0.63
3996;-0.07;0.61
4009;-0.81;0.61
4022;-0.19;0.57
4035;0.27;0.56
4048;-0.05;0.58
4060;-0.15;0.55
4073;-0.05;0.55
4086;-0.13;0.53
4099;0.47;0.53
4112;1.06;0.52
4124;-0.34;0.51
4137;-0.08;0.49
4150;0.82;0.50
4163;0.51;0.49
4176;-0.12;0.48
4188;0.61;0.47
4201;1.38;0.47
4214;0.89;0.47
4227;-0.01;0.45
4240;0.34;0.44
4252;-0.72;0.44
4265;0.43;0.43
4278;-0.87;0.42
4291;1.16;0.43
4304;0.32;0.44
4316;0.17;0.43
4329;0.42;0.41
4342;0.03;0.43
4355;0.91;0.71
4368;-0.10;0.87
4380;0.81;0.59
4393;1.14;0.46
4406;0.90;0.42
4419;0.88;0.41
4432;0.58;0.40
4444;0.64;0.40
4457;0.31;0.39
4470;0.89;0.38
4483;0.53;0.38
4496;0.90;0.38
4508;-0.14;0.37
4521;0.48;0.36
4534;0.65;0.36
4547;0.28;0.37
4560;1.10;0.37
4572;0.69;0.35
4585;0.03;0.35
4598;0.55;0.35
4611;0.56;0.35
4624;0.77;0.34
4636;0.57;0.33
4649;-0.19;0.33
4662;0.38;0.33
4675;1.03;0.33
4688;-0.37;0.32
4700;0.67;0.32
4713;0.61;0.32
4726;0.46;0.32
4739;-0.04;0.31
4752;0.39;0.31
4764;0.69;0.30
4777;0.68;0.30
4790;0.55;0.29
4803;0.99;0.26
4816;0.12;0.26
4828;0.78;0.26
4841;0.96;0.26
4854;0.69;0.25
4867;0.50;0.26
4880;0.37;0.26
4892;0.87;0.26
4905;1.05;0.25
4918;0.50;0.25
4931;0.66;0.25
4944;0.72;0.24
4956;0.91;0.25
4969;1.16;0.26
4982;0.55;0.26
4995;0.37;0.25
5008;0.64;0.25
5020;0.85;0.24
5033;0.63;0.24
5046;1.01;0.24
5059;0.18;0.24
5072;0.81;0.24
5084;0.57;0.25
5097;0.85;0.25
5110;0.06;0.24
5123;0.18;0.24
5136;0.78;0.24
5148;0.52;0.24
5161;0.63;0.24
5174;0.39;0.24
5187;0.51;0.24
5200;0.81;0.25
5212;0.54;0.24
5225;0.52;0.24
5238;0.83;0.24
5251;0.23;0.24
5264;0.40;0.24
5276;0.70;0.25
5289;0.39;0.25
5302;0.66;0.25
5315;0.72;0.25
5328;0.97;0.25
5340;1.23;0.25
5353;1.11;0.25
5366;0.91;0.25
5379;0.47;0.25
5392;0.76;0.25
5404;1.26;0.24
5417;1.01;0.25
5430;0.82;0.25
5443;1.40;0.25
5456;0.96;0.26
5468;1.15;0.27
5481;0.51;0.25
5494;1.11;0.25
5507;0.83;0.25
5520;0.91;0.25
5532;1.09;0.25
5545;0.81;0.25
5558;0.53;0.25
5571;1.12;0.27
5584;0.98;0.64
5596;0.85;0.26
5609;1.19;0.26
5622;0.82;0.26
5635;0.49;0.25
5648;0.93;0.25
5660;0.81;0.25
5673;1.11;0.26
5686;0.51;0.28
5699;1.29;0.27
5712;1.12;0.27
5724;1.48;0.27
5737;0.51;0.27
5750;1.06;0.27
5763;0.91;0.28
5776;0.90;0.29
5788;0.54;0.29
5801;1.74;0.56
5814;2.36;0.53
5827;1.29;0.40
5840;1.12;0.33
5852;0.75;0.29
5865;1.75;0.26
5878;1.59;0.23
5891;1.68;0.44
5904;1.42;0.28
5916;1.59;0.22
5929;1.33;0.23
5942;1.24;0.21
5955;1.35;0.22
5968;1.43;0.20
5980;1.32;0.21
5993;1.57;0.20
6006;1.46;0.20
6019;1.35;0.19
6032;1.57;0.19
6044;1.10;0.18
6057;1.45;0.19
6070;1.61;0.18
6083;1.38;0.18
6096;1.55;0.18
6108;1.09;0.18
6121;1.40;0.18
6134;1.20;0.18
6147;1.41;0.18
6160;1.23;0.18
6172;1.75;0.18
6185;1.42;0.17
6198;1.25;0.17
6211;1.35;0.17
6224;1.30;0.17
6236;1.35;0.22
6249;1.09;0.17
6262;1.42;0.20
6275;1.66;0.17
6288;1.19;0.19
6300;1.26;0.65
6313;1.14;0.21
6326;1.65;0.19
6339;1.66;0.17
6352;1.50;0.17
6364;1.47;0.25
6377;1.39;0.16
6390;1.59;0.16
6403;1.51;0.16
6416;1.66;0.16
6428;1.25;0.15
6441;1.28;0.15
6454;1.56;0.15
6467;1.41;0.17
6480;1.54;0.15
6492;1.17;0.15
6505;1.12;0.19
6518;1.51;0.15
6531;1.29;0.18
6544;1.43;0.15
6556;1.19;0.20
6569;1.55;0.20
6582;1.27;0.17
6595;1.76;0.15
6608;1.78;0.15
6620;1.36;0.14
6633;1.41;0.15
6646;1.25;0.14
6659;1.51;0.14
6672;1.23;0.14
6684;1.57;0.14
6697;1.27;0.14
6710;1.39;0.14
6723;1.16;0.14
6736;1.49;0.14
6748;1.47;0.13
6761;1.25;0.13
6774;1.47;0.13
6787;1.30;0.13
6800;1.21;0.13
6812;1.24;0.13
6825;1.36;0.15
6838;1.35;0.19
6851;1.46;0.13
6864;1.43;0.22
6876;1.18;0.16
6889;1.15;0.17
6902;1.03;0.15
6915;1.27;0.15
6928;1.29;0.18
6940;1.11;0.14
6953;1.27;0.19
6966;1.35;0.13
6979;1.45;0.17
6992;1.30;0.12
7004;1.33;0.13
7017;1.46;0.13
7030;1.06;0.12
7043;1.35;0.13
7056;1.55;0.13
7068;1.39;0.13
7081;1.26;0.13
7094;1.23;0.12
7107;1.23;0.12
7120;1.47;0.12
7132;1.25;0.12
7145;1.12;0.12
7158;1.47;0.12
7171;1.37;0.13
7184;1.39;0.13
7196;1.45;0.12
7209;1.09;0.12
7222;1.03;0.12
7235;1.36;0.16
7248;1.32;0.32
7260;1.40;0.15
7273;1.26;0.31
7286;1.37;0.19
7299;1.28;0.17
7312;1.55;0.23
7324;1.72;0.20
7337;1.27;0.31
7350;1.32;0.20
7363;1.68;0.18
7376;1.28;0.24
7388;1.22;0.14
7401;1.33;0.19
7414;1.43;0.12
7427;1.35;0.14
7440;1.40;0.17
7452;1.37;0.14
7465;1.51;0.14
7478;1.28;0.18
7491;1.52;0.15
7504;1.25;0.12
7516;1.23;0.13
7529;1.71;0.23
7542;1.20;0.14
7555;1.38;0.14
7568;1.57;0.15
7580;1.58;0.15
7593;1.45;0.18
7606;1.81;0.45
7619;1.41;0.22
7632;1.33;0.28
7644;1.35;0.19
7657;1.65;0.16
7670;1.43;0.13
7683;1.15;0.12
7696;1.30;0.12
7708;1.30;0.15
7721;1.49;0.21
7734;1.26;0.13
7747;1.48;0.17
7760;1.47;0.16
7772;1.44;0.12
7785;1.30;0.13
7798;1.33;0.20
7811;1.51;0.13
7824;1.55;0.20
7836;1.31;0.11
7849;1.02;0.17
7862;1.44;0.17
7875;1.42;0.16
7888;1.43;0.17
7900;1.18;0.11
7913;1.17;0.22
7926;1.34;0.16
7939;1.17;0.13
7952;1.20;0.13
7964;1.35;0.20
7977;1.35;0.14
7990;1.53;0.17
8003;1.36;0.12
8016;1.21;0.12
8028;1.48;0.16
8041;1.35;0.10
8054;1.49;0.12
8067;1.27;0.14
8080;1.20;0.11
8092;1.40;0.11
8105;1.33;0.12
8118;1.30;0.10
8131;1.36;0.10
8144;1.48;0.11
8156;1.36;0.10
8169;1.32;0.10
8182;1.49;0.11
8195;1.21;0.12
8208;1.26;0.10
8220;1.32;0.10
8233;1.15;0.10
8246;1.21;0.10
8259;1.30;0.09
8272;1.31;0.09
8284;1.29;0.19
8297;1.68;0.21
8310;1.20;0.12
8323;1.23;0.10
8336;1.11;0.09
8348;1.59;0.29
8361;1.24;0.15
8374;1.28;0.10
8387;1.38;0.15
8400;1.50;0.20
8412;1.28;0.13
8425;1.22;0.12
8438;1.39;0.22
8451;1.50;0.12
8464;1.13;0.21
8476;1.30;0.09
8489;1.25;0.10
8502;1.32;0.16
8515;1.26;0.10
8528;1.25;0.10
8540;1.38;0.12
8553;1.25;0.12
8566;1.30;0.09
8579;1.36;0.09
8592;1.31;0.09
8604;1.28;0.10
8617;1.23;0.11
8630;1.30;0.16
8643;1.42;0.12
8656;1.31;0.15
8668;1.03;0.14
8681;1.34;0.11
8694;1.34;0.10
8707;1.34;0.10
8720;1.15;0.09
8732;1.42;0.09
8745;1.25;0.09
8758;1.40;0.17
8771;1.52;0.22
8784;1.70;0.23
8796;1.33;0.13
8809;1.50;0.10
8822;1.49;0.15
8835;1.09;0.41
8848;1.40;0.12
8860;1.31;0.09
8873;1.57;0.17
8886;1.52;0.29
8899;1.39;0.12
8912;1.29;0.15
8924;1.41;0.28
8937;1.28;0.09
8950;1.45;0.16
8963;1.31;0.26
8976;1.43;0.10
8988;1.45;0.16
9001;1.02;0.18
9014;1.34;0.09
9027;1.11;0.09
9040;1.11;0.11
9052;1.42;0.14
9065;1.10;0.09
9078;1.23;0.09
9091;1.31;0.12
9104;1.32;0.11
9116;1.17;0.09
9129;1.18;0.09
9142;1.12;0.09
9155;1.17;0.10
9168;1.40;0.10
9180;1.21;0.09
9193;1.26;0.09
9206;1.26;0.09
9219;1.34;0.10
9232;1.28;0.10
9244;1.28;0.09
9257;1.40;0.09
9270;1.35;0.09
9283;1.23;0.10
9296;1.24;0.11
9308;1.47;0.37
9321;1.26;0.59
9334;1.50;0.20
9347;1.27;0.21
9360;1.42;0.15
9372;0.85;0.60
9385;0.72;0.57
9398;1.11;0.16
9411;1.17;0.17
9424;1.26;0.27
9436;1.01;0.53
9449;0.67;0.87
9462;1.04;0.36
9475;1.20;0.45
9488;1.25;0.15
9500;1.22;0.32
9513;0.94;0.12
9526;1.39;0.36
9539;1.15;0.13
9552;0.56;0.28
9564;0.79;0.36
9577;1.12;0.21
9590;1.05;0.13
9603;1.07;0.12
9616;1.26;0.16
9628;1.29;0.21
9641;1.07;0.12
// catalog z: 0.334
